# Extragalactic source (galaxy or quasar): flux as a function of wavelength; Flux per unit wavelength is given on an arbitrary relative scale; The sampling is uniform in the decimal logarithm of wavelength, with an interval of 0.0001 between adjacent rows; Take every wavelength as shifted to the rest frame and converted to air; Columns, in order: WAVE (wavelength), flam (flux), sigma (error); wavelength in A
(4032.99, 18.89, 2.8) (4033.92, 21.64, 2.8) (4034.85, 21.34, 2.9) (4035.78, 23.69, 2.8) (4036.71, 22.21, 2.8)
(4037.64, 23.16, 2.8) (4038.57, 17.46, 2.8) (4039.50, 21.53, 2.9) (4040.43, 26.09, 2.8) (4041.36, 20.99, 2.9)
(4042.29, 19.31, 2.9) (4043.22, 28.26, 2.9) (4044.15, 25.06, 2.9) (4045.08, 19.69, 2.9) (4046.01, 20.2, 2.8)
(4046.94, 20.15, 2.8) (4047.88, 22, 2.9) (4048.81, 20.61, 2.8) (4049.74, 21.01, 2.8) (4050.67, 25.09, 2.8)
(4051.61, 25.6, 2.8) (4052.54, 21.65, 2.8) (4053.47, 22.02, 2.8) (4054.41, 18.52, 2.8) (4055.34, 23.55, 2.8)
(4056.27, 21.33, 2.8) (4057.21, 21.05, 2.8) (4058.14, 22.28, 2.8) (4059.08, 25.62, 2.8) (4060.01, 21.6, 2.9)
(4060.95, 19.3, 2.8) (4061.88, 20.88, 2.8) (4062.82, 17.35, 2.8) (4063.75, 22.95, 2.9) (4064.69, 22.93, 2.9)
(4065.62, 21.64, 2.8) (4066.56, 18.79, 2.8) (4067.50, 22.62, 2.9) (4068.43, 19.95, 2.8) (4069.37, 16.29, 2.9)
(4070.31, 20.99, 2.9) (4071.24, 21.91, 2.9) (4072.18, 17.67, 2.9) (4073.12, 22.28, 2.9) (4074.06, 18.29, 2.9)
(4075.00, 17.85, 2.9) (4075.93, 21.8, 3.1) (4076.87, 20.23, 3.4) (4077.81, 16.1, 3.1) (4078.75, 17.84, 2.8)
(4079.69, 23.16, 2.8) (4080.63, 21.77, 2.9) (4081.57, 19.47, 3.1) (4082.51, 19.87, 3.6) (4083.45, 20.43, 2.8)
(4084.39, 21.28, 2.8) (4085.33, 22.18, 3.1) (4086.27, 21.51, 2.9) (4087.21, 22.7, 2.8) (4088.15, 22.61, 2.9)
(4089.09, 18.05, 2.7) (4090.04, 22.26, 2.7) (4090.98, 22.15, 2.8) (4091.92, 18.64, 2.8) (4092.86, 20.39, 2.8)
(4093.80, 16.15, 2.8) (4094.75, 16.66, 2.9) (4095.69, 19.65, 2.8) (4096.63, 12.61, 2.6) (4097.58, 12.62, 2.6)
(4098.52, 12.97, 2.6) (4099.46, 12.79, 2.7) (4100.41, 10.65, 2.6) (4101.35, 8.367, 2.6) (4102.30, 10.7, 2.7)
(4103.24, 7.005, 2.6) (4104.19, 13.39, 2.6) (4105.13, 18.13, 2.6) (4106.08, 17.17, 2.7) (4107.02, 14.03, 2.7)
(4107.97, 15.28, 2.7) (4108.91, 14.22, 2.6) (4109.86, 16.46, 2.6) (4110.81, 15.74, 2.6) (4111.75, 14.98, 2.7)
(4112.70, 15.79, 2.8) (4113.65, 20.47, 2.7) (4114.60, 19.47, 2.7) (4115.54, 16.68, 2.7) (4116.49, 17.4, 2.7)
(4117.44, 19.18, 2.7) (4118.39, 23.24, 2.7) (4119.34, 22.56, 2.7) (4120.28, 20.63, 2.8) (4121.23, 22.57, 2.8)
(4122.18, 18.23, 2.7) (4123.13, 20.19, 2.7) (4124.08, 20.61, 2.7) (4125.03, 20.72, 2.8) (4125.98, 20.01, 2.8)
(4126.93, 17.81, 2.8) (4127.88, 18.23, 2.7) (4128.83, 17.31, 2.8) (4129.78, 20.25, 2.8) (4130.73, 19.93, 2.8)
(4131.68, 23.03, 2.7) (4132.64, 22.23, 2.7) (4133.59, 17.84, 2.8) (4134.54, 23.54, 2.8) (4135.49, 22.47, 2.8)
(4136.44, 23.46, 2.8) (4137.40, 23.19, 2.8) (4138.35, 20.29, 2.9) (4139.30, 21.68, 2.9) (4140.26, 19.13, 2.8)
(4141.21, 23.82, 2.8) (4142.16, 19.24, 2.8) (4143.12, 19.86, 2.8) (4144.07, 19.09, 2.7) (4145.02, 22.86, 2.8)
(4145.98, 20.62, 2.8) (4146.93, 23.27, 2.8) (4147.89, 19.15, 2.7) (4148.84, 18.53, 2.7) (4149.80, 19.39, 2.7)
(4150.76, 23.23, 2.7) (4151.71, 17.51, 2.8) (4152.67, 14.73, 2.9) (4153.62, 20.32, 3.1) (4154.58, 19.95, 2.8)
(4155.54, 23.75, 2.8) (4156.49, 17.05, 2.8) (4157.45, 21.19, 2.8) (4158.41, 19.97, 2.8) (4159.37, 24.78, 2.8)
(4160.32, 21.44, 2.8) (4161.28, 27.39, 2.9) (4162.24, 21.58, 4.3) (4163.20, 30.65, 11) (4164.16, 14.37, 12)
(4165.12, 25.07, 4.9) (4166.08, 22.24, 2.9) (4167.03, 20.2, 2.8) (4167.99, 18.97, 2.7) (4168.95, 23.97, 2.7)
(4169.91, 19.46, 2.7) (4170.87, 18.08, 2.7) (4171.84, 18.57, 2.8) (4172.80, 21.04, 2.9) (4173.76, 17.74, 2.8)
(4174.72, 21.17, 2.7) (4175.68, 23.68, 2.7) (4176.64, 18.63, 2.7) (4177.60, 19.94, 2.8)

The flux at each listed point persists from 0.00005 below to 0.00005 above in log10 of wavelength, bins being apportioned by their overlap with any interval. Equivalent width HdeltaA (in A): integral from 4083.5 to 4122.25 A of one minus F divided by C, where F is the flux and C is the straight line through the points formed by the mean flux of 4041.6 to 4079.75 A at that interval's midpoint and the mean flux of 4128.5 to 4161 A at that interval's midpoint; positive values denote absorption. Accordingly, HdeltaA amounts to 6.7 A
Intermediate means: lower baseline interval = 21.1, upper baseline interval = 20.8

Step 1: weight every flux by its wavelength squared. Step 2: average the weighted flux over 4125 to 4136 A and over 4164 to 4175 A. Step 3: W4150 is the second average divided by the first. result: 1.0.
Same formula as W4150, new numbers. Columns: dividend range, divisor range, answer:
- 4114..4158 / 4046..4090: 1.00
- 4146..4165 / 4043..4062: 1.00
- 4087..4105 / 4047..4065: 0.74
